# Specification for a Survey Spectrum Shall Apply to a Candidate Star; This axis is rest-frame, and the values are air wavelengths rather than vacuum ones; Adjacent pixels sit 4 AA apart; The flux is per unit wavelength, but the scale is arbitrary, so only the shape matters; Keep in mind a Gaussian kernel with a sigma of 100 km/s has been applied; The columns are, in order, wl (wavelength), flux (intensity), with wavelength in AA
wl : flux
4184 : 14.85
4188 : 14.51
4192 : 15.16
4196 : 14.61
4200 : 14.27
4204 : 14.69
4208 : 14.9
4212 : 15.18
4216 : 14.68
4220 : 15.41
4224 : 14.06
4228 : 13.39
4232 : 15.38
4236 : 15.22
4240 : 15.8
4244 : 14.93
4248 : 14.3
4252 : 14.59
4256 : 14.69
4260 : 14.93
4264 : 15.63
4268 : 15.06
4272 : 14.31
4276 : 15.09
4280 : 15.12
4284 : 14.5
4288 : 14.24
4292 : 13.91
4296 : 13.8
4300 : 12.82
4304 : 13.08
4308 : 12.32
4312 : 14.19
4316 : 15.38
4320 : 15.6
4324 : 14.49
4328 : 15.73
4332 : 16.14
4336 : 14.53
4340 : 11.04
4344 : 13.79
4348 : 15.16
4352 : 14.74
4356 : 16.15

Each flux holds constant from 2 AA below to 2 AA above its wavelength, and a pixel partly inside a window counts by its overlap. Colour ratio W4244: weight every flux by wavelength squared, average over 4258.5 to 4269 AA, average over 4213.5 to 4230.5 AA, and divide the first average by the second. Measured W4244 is 1.08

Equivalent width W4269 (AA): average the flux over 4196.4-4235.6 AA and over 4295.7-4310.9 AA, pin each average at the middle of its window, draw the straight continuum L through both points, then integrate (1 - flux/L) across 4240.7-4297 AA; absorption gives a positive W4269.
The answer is -4.28 AA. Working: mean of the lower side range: 14.7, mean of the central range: 14.7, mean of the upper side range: 13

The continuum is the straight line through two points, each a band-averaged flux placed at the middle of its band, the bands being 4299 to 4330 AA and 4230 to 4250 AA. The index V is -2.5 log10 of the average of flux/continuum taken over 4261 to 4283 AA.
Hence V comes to -0.02 mag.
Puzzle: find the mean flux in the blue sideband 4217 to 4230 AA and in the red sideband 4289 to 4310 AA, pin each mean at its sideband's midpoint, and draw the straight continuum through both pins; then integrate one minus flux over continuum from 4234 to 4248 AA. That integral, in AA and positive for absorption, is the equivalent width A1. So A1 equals -1.1 AA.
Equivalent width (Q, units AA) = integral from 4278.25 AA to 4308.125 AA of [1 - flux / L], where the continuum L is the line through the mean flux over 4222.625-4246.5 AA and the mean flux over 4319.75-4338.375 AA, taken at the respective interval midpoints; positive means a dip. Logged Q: 2.5 AA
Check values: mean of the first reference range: 14.8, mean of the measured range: 13.8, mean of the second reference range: 15.2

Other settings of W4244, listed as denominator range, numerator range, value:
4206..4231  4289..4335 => 1.02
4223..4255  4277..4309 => 0.96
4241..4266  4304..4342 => 0.99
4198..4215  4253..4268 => 1.05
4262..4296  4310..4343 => 1.02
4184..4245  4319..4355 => 1.04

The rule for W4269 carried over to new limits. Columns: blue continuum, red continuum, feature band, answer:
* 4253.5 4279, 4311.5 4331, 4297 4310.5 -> 2.01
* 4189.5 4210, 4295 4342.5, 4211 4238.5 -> -0.33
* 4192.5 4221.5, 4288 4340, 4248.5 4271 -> -0.60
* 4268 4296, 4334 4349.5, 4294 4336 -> -1.14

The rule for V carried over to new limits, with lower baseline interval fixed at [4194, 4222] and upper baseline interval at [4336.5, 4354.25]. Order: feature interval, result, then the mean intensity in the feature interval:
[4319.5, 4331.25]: -0.103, 15.3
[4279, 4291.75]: -0.018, 14.5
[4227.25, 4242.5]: -0.033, 15.1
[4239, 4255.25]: -0.023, 14.8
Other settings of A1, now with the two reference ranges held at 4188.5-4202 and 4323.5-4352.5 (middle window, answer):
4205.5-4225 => -0.3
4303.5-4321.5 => 0.4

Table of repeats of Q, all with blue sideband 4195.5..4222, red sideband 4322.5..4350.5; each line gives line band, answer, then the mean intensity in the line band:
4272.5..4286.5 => -0.2 AA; 14.8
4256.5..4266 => -0.3 AA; 15.2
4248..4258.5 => 0.1 AA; 14.6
